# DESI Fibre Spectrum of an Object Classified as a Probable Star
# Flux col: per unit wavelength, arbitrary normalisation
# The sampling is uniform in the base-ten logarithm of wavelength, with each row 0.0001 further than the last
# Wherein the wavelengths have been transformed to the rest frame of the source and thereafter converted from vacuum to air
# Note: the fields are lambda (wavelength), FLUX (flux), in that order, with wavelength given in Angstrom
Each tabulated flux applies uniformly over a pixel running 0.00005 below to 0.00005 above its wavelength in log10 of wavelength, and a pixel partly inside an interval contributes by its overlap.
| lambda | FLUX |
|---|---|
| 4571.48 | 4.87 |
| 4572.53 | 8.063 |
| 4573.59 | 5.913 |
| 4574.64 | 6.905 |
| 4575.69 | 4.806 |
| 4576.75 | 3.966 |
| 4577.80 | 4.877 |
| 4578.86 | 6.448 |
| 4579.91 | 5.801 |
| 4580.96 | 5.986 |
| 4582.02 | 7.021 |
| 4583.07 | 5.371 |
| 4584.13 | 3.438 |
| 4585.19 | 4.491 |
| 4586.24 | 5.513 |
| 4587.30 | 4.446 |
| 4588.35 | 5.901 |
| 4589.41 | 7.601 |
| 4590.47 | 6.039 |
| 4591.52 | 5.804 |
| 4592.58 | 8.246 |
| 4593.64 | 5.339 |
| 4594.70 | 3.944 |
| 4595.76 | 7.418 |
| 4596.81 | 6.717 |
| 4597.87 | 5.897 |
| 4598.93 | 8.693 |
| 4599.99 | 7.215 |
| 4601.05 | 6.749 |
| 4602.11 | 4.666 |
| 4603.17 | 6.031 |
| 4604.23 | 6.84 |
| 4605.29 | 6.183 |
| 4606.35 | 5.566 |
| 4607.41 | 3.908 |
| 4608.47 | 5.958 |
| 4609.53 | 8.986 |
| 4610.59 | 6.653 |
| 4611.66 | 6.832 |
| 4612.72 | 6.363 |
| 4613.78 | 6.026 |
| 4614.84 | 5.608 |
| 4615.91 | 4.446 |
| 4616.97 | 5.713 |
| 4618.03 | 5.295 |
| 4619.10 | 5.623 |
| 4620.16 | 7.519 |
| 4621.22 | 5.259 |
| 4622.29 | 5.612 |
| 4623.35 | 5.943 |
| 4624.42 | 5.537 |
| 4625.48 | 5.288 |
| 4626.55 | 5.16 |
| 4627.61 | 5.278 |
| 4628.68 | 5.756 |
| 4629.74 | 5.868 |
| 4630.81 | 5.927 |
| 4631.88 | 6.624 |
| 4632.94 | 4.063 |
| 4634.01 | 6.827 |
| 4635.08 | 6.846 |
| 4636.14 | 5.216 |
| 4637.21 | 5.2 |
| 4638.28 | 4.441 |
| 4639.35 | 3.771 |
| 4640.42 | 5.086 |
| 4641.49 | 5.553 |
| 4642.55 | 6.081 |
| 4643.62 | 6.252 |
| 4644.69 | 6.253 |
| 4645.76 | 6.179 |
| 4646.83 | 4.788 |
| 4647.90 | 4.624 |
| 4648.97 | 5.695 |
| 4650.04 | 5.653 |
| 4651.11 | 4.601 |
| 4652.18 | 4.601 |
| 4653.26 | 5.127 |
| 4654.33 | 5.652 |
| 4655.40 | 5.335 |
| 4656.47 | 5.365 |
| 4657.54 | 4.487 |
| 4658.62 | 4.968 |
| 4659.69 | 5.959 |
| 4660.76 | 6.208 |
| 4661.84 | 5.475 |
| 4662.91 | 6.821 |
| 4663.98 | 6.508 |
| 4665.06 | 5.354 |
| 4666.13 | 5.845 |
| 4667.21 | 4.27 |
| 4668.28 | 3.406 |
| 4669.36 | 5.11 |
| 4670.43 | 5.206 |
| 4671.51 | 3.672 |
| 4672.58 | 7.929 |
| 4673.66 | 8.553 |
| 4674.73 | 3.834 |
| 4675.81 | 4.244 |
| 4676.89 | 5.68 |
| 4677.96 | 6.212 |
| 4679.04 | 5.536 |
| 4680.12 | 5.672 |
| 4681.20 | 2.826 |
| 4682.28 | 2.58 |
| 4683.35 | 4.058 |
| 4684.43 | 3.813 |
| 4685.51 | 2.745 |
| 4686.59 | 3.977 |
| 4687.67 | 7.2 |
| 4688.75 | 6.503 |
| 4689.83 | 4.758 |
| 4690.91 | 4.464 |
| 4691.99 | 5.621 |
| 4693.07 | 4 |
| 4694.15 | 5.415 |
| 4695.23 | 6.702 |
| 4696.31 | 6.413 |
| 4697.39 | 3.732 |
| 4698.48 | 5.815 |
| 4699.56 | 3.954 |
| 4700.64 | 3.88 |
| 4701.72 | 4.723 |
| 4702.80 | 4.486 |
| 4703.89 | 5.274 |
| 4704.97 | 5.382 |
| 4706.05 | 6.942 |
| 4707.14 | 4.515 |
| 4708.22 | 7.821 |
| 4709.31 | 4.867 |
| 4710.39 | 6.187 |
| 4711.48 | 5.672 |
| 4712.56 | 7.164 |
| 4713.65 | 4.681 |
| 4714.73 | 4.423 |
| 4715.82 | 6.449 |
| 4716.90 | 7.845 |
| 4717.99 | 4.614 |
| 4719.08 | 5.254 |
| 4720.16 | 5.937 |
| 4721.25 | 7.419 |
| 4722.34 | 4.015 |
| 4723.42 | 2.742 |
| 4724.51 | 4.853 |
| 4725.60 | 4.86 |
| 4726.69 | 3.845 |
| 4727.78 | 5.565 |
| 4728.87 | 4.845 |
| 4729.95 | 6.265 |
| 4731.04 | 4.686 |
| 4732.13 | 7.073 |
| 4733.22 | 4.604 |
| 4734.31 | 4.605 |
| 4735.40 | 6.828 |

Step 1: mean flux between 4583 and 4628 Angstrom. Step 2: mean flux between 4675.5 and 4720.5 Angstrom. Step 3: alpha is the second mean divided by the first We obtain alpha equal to 0.9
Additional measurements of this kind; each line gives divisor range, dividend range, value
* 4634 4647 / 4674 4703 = 0.87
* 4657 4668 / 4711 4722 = 1.07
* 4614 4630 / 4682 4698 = 0.86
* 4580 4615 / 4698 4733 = 0.88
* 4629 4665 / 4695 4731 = 0.97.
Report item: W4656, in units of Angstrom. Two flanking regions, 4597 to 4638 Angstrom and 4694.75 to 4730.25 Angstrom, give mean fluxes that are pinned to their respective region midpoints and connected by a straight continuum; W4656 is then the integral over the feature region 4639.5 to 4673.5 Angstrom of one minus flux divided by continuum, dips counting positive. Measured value 1.7 Angstrom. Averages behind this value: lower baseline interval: 5.97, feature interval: 5.44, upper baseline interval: 5.36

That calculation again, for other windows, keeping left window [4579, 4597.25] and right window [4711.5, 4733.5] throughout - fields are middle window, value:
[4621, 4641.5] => 0.82 Angstrom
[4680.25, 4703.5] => 3.42 Angstrom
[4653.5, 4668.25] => 0.30 Angstrom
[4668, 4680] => 0.20 Angstrom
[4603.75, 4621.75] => -0.90 Angstrom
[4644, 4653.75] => 0.58 Angstrom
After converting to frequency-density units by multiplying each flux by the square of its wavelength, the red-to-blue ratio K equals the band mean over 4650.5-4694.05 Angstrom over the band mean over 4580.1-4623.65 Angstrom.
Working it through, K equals 0.9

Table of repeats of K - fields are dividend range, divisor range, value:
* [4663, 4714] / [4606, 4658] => 0.95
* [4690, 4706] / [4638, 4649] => 0.97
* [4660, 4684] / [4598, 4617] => 0.86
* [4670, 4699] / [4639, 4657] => 0.96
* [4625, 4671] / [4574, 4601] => 0.94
